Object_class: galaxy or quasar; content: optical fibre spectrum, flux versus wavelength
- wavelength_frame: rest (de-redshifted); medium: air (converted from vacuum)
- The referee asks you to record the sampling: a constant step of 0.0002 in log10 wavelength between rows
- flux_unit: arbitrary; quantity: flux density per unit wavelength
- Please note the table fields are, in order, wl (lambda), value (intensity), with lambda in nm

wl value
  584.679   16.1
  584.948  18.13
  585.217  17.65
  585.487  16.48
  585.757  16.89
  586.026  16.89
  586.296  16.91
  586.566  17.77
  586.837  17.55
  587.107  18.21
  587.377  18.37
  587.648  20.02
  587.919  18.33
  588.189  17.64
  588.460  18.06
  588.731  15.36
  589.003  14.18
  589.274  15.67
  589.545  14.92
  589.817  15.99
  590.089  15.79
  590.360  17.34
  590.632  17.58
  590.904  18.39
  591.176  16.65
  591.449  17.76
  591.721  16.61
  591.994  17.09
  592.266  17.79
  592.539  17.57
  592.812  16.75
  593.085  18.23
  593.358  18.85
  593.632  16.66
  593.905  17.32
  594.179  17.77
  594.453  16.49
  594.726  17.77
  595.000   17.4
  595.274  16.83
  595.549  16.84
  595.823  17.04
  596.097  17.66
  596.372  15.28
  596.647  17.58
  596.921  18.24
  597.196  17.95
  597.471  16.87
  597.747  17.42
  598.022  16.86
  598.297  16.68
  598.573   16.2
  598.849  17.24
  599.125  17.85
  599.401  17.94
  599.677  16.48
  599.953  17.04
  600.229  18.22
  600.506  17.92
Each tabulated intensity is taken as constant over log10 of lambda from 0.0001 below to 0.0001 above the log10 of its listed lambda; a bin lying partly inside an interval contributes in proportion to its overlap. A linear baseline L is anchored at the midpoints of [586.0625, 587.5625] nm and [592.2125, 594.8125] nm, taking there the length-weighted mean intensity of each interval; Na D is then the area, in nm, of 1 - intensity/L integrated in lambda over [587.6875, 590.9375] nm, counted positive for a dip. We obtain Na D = 0.19 nm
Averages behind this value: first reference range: 17.8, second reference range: 17.5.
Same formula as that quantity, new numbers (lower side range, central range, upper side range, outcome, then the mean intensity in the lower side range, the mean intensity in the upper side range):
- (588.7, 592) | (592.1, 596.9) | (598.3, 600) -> -0.16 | 16.4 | 17.1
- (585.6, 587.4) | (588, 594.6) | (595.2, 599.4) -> 0.14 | 17.5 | 17.1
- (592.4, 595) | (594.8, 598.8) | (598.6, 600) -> 0.06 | 17.5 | 17.2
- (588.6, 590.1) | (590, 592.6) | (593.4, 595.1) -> -0.19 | 15.3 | 17.3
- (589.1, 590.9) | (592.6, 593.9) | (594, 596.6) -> -0.06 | 16.3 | 17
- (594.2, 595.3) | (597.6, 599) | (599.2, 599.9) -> 0.03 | 17.2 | 17.3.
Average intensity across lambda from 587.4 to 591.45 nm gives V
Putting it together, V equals 16.9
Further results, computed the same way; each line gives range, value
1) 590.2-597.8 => 17.3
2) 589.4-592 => 16.8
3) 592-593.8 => 17.6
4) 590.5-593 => 17.4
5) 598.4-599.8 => 17.1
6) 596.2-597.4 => 17.3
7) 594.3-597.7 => 17.2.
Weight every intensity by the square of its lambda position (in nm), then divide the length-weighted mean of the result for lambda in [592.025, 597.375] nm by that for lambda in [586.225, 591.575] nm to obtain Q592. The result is 1.03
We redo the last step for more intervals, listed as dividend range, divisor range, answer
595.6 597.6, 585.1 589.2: 1.03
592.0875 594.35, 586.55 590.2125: 1.05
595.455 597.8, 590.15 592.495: 1.01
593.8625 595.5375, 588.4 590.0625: 1.13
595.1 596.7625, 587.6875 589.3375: 1.03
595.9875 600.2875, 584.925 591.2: 1.04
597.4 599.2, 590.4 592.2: 1.00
